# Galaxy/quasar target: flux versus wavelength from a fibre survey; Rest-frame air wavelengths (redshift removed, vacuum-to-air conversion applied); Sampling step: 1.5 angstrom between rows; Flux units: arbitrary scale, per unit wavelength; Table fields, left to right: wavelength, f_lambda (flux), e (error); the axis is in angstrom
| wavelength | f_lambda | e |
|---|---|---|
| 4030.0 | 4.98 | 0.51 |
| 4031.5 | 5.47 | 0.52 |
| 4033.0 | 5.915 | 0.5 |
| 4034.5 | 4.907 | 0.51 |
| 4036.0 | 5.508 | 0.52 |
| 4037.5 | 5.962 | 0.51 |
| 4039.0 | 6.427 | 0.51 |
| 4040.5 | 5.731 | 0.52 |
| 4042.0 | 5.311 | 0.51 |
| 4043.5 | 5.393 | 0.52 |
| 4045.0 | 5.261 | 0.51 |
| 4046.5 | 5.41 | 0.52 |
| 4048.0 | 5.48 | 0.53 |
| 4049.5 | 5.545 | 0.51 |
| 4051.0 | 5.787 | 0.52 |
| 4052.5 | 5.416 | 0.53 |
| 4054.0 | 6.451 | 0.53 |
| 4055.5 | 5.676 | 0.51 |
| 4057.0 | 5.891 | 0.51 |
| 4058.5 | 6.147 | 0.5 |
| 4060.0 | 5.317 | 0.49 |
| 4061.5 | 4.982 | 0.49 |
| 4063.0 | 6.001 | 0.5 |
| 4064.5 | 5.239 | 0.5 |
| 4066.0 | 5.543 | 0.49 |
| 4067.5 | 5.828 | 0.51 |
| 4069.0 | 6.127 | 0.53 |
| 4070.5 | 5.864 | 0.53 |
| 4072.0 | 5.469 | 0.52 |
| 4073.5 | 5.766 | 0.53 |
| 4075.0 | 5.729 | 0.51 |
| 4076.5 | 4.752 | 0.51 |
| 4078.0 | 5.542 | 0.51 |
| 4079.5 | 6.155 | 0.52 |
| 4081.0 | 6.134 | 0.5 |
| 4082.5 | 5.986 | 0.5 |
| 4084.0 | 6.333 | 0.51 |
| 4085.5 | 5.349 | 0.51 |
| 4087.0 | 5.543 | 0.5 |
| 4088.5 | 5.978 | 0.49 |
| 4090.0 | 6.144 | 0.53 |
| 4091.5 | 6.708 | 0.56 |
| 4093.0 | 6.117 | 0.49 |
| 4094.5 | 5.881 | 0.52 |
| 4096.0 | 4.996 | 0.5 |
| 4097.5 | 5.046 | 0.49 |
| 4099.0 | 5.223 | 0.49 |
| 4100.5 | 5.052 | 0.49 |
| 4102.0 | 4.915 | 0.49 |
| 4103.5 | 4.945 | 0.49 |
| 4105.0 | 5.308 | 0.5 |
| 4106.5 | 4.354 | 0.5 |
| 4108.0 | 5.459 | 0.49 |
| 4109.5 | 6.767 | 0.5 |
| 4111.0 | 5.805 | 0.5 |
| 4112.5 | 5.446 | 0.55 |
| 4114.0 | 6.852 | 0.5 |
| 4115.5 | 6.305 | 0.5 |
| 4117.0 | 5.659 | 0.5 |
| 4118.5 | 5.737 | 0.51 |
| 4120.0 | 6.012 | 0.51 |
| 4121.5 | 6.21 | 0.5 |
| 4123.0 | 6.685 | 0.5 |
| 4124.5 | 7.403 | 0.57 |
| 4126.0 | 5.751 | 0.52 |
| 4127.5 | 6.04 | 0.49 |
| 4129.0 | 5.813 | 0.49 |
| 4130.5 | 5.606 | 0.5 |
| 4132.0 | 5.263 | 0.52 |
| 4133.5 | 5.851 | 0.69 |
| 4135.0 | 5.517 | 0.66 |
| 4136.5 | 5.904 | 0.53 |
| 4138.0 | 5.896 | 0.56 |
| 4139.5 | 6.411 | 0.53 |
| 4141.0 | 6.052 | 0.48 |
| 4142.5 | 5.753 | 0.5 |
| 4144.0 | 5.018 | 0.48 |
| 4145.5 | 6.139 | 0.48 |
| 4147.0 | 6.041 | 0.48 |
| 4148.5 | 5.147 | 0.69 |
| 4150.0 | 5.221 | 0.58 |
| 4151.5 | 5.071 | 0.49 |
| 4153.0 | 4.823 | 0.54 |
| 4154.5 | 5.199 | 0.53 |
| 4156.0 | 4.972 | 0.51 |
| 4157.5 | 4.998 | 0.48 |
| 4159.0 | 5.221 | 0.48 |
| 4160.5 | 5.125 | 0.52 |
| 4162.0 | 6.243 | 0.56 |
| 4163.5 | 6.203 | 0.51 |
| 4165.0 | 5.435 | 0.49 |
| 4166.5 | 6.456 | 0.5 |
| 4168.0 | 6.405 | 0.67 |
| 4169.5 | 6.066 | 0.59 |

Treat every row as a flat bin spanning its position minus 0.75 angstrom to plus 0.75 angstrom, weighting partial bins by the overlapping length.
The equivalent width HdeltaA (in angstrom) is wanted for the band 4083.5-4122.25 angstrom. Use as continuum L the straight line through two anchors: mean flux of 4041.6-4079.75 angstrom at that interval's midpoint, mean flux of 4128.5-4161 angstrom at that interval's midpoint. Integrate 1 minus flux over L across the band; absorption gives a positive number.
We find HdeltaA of -0.9 angstrom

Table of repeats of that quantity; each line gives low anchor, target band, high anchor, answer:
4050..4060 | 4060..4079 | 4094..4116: 0.56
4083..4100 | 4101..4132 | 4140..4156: -1.24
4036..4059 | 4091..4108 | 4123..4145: 1.52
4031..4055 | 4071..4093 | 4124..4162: -0.86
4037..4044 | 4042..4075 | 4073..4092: 0.92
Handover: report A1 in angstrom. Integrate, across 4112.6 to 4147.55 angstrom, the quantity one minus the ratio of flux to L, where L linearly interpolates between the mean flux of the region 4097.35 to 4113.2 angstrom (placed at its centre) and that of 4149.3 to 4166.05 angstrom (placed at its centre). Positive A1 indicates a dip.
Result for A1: -4.34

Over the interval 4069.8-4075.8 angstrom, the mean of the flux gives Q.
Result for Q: 5.7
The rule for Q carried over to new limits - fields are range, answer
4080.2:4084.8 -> 6.14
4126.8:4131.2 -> 5.82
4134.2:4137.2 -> 5.71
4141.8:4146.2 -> 5.63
